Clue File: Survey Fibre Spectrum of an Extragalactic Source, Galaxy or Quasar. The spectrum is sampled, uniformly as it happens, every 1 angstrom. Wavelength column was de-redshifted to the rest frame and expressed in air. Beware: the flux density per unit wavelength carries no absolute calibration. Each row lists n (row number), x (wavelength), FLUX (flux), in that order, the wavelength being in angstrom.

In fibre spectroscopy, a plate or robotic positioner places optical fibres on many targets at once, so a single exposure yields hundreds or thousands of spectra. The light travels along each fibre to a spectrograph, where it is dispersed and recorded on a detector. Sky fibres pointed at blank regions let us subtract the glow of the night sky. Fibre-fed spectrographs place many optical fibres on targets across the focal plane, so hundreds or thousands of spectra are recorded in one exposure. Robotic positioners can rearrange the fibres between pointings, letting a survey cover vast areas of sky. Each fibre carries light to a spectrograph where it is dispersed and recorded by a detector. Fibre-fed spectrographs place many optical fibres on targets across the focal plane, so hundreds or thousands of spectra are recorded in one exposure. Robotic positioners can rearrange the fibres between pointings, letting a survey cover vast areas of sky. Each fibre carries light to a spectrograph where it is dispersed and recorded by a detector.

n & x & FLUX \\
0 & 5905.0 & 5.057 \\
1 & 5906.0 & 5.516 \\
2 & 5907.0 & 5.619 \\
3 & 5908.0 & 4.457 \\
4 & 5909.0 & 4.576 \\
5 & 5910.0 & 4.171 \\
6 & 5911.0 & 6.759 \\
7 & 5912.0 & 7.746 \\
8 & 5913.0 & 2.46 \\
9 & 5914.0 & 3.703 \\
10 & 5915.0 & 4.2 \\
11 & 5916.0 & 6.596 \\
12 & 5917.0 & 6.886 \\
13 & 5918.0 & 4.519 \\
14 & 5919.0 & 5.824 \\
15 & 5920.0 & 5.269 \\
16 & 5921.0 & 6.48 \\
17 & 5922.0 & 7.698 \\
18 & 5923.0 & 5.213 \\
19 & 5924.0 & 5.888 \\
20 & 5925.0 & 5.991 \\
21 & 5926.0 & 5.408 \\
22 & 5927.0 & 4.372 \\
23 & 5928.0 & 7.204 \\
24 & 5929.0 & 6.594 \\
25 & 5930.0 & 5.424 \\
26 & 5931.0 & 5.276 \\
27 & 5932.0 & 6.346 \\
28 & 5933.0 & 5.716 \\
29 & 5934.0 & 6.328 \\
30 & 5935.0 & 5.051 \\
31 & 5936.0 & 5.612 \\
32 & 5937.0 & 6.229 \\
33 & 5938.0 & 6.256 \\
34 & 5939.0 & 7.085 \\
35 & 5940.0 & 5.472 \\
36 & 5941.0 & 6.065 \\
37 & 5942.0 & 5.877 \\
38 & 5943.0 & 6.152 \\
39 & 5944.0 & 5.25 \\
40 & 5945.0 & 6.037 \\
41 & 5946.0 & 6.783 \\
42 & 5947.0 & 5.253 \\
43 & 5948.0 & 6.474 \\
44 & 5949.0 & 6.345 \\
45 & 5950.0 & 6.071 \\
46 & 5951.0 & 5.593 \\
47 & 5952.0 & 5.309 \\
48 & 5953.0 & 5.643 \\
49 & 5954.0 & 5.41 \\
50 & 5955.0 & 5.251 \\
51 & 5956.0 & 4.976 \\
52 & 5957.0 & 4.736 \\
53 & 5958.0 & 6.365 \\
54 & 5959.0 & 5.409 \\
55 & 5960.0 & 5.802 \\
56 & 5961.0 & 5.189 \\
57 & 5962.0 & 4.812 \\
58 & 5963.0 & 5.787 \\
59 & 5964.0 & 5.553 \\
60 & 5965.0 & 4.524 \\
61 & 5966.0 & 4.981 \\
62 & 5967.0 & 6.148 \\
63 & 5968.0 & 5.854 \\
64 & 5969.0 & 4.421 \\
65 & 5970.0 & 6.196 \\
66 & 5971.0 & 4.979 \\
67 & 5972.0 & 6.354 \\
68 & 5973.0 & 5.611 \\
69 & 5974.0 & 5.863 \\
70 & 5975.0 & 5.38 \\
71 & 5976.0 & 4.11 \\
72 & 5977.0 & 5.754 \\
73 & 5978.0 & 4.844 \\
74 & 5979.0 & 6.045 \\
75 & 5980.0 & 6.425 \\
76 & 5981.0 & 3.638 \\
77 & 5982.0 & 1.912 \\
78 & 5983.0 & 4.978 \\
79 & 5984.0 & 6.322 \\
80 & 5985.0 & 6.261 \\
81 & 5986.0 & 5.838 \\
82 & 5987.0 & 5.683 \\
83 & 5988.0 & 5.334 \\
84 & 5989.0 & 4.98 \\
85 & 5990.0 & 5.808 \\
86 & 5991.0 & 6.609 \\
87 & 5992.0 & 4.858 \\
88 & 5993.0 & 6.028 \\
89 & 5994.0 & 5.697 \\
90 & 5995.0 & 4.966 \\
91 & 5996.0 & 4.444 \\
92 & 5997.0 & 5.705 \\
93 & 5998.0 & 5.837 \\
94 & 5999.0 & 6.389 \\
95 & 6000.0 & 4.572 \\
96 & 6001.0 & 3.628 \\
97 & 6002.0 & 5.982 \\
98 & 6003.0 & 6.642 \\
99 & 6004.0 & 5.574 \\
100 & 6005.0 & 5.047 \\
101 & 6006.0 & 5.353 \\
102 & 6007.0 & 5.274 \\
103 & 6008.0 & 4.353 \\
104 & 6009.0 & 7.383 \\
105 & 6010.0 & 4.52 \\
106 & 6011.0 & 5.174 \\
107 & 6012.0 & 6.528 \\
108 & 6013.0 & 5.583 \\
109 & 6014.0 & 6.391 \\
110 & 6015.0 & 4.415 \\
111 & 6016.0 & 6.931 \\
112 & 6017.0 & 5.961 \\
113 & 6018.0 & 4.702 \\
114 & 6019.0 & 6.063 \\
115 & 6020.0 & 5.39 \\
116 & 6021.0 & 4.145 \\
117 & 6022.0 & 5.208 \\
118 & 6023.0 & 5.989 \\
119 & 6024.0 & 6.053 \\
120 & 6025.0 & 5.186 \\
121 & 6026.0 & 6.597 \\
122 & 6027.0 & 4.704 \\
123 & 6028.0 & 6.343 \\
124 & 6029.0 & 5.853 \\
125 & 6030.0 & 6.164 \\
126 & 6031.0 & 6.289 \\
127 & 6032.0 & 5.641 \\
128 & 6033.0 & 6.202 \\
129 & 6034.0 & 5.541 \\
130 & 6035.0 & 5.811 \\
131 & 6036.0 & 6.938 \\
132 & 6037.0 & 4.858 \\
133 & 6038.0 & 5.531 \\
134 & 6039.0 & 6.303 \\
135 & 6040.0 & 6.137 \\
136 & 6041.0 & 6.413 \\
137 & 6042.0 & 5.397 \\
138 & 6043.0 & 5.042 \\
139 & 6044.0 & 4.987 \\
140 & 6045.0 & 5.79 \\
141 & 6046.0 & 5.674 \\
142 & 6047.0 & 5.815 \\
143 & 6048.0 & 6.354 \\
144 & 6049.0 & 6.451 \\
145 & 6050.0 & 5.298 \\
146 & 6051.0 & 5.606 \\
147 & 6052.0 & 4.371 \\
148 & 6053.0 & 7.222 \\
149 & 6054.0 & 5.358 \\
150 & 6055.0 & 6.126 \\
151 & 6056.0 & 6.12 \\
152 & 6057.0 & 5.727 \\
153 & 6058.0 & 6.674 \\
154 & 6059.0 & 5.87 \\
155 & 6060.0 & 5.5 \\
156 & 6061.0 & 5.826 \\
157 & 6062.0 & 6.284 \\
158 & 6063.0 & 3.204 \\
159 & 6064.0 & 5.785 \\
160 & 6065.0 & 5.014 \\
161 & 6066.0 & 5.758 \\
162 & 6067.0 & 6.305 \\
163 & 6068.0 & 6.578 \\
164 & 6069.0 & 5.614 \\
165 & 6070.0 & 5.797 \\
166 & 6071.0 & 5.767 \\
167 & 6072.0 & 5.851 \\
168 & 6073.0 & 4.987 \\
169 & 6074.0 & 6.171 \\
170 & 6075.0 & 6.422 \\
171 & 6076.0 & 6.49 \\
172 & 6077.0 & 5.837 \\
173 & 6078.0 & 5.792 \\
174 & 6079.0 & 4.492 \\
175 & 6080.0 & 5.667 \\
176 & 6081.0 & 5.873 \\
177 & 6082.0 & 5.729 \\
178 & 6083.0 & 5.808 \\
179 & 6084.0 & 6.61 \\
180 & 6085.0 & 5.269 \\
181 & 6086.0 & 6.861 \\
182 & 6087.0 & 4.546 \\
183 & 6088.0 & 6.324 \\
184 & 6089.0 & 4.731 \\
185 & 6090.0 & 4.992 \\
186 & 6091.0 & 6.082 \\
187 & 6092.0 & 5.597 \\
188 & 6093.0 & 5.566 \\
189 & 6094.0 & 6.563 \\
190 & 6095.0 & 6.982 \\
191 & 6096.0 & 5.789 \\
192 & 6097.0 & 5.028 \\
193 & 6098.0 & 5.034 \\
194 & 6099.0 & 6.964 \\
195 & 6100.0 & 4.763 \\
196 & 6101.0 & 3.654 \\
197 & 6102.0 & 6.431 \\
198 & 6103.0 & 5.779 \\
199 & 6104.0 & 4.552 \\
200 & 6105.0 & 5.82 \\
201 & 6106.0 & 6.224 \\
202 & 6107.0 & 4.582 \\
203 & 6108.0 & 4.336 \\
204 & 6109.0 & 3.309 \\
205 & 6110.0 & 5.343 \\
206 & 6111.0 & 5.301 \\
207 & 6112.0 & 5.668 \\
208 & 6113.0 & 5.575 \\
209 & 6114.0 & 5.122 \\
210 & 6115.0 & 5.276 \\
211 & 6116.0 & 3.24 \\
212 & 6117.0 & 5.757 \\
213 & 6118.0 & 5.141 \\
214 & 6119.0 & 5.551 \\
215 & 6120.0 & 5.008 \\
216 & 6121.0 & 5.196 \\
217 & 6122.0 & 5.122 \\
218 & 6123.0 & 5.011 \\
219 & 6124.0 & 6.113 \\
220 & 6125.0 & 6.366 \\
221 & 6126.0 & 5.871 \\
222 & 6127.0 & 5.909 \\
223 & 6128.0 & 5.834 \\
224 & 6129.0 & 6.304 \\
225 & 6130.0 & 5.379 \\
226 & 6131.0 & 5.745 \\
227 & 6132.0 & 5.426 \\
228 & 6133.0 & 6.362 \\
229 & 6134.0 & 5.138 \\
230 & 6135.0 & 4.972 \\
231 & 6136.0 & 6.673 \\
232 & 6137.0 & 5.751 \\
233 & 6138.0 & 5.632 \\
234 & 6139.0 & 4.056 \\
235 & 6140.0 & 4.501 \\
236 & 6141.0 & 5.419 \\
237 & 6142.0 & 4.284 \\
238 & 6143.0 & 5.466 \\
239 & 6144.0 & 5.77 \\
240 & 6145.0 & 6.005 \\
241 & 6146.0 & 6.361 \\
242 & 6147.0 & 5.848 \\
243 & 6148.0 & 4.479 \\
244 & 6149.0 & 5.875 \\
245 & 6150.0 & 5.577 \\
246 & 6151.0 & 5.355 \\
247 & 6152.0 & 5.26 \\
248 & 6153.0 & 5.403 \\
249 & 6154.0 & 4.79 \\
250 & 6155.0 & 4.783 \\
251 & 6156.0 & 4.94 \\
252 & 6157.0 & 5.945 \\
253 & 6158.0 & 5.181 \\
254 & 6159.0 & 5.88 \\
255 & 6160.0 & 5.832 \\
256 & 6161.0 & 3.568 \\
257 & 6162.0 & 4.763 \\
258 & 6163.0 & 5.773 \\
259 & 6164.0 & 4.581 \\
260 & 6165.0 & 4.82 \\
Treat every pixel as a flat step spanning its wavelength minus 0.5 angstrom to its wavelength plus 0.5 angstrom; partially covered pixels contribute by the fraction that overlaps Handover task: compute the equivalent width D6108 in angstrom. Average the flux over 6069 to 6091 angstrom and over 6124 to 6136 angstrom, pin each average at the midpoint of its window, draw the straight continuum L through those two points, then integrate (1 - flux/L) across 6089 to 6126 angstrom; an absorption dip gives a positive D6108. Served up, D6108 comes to 2.7 angstrom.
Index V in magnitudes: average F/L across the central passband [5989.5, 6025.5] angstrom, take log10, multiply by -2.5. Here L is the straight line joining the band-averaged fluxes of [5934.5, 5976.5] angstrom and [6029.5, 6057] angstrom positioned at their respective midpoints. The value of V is 0.05 mag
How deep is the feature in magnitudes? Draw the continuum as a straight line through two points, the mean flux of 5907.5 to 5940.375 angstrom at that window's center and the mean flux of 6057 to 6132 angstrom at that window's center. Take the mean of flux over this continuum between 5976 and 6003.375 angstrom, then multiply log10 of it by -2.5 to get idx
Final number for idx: 0.054 mag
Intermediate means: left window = 5.66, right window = 5.56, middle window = 5.35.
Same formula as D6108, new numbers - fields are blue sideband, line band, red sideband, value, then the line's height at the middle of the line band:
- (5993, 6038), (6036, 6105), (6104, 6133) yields -3.2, 5.46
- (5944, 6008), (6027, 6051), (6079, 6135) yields -1.6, 5.46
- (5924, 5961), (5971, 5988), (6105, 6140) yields 1.2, 5.71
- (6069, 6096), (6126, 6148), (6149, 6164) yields -0.7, 5.37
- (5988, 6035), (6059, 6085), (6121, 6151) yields -0.7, 5.57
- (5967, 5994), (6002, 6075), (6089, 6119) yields -4.8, 5.37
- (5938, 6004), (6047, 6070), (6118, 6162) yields -1.3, 5.47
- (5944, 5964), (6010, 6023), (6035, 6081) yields 0.4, 5.71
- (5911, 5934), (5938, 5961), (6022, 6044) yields -0.2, 5.74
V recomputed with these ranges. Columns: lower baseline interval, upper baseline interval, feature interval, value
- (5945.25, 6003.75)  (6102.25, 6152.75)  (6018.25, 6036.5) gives -0.07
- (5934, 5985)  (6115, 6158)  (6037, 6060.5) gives -0.06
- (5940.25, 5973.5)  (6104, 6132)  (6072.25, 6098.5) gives -0.07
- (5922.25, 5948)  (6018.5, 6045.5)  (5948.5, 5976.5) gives 0.08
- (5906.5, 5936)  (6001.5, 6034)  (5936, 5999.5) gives 0.01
